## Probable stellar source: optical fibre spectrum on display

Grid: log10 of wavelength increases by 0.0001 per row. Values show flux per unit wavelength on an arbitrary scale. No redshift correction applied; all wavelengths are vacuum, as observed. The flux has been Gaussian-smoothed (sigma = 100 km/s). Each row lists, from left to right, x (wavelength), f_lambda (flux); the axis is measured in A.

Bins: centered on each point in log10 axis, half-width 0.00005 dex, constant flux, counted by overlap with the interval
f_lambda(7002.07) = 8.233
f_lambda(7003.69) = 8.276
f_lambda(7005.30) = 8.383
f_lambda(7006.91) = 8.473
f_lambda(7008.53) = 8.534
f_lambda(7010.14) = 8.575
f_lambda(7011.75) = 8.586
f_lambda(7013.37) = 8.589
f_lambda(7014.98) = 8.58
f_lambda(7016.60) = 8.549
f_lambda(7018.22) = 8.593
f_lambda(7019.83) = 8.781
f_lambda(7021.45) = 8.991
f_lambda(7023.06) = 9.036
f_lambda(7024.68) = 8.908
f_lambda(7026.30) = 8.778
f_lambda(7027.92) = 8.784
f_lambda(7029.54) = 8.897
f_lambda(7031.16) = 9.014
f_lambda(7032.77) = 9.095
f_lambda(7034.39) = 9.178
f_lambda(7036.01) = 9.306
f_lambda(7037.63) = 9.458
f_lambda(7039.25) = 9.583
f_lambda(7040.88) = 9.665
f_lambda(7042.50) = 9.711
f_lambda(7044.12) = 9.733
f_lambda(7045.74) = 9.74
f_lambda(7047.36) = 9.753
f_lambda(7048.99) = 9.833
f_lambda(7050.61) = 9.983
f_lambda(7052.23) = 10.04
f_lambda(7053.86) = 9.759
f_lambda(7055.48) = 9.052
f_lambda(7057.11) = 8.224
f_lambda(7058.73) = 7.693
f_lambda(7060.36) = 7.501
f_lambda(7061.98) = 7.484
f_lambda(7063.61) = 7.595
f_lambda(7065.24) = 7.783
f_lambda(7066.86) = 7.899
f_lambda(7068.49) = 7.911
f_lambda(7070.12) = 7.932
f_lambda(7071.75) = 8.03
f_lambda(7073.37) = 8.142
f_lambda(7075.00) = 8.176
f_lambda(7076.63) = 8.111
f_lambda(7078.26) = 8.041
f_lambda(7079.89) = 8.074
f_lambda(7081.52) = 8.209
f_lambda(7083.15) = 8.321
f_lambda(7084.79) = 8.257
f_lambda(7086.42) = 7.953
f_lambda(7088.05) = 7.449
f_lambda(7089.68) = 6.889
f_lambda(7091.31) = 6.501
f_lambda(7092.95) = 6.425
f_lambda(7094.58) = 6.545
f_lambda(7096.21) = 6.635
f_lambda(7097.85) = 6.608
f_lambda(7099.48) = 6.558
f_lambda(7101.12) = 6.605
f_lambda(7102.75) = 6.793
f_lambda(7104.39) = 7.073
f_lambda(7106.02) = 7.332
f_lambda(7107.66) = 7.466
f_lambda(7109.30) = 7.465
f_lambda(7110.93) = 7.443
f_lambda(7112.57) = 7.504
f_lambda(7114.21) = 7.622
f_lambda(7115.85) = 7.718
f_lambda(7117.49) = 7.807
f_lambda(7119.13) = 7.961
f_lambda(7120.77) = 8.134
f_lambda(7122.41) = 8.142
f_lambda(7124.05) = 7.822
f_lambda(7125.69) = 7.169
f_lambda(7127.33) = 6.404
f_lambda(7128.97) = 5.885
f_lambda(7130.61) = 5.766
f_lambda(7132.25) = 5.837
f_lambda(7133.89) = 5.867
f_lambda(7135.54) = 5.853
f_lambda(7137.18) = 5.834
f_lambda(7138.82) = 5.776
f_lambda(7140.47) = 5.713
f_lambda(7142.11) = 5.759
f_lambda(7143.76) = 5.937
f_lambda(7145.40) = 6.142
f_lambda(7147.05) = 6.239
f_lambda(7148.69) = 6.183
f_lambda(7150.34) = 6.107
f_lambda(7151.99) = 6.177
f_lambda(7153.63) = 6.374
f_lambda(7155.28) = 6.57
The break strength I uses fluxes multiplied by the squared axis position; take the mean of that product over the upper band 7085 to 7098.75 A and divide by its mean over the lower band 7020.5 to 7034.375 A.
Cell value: 0.79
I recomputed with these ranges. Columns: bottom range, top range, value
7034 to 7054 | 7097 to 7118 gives 0.76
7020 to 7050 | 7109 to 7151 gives 0.74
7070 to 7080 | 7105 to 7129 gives 0.94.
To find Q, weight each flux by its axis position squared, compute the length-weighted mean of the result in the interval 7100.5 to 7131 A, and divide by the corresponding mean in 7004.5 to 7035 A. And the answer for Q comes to 0.86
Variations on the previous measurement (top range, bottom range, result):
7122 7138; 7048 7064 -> 0.75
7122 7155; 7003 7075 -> 0.73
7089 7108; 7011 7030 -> 0.79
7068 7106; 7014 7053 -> 0.82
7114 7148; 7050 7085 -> 0.81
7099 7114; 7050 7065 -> 0.85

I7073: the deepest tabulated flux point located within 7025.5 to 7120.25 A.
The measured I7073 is 6.425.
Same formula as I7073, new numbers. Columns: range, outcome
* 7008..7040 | 8.534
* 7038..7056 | 9.052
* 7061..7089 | 7.449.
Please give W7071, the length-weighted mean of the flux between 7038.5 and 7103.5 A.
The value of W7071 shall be 8.13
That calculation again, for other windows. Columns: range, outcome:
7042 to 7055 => 9.81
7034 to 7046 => 9.55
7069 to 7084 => 8.11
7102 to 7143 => 6.88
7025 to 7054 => 9.44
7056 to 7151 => 7.15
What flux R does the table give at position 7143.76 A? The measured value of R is 5.937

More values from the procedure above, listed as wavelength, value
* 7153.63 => 6.374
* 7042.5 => 9.711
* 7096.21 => 6.635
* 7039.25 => 9.583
